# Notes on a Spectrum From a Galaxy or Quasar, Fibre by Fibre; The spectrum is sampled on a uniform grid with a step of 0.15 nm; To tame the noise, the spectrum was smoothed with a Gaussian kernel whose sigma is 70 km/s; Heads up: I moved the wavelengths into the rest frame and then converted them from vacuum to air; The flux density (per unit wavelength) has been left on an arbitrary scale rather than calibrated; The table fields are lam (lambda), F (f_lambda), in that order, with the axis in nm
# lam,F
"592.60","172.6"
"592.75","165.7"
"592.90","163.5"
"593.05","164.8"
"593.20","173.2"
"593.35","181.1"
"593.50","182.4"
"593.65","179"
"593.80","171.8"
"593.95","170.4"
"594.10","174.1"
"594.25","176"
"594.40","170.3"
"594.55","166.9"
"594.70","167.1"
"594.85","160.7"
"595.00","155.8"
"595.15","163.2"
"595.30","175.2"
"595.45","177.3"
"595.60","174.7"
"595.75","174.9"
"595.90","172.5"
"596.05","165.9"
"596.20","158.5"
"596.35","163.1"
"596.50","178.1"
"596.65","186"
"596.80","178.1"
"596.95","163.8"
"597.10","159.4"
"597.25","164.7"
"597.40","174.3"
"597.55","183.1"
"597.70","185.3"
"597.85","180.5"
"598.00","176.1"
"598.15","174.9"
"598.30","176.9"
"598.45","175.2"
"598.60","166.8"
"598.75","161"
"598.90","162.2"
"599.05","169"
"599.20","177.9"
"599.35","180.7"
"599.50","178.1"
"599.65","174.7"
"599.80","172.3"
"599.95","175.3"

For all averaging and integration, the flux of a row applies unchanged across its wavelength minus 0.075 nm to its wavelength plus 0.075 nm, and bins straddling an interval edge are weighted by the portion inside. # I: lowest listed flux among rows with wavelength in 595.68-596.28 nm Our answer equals 158.5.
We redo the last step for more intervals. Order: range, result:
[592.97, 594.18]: 164.8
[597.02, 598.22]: 159.4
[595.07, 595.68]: 163.2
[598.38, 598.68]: 166.8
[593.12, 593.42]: 173.2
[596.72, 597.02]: 163.8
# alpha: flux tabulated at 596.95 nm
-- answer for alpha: 163.8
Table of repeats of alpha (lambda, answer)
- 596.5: 178.1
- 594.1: 174.1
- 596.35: 163.1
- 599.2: 177.9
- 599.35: 180.7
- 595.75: 174.9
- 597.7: 185.3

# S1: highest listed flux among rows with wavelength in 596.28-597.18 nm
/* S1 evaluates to 186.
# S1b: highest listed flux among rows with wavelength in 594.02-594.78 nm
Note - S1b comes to 176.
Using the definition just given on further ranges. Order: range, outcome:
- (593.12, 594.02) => 182.4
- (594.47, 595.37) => 175.2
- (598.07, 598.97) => 176.9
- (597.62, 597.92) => 185.3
